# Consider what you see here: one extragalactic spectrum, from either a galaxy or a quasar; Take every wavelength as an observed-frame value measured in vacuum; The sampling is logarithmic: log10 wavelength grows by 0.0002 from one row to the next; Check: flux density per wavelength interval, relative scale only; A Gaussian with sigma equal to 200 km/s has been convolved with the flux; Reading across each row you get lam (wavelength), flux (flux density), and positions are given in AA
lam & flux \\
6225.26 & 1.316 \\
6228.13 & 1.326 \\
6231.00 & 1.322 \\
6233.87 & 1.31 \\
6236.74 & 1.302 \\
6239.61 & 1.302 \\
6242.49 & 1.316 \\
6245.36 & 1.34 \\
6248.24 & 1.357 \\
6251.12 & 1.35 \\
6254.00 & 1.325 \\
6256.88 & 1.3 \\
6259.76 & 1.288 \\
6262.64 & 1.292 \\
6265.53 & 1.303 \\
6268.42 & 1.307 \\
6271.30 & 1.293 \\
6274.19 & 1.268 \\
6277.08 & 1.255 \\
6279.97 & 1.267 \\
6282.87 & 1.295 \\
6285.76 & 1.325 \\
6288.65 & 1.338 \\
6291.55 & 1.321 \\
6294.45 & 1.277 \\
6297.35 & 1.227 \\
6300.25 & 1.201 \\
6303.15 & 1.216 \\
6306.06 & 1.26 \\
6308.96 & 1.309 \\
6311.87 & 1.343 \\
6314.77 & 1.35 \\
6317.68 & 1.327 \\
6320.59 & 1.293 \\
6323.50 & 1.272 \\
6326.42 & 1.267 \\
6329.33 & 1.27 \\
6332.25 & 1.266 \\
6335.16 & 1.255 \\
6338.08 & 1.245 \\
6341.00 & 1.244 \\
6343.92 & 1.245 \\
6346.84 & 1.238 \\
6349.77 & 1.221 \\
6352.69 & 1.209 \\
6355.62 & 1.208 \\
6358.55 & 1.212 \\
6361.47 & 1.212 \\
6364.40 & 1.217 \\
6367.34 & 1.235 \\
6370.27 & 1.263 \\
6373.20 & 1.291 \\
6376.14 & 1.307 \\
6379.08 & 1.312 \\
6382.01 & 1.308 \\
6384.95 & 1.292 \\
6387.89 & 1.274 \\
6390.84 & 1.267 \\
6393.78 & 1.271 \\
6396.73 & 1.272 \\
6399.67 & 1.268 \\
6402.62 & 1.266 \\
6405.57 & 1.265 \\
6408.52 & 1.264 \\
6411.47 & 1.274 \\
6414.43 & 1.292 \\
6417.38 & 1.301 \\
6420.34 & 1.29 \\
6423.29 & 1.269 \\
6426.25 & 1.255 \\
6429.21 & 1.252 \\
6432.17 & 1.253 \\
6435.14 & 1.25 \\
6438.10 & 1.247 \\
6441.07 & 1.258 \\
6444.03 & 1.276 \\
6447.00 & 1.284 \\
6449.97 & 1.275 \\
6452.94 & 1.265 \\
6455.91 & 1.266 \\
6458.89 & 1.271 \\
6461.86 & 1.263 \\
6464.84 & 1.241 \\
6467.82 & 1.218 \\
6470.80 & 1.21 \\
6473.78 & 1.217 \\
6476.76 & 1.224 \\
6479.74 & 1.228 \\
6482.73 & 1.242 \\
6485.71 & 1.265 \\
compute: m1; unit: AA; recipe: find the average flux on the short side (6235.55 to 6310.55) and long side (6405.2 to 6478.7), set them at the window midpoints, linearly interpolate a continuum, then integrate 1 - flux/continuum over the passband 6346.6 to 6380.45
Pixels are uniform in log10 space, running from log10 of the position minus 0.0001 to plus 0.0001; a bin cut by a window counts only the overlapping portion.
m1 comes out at 0.8 AA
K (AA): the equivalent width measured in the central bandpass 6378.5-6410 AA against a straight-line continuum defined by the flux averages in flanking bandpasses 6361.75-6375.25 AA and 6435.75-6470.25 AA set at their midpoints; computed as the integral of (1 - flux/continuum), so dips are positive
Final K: -0.62 AA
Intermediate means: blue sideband 1.25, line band 1.28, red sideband 1.26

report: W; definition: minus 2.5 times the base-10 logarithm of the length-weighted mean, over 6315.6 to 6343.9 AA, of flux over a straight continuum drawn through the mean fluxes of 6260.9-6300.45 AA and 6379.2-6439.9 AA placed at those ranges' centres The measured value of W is 0.01 mag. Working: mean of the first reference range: 1.29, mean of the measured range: 1.27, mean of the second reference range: 1.27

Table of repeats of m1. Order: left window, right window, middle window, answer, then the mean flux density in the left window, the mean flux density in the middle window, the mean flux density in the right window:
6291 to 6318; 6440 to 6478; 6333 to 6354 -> 0.58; 1.28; 1.24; 1.25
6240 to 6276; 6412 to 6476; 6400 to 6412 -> 0.03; 1.31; 1.27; 1.26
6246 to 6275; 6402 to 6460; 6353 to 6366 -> 0.75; 1.31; 1.21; 1.27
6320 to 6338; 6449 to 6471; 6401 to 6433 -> -0.35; 1.27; 1.27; 1.25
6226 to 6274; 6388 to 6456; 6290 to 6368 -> 2.15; 1.31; 1.26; 1.27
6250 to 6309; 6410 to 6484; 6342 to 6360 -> 0.71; 1.29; 1.22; 1.26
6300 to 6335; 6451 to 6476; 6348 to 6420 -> 0.12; 1.28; 1.26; 1.24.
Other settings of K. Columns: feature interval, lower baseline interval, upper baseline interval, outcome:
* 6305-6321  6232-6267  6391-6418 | -0.2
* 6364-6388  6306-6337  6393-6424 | 0.0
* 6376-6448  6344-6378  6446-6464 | -1.1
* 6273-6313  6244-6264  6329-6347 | 0.3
